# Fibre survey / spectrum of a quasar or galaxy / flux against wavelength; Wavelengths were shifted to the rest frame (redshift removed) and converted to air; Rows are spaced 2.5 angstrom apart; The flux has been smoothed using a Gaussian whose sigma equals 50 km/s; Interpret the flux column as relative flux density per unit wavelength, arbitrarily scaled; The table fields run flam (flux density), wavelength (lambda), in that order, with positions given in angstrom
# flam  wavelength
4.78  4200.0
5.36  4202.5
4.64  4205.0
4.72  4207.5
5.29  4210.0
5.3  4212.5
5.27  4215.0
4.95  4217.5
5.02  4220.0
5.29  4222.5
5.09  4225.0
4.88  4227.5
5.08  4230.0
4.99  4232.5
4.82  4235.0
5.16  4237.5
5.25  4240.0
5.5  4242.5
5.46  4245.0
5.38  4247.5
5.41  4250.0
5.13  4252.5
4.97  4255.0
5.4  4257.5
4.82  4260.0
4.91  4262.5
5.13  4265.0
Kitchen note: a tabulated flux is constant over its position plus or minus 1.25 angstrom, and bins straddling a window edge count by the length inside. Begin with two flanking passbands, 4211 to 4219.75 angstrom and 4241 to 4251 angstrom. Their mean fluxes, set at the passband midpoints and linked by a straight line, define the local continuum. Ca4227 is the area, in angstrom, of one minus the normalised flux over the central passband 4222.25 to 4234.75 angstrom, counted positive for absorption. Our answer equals 0.59 angstrom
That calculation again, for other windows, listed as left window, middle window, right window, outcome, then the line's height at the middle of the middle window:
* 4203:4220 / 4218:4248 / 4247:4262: -0.3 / 5.1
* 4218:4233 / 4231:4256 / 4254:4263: -0.8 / 5.05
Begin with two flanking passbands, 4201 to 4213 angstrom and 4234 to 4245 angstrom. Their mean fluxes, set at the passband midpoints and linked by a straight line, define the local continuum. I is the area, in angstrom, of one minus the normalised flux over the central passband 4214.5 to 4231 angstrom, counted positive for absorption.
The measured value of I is 0.2 angstrom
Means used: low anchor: 5.04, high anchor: 5.22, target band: 5.07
